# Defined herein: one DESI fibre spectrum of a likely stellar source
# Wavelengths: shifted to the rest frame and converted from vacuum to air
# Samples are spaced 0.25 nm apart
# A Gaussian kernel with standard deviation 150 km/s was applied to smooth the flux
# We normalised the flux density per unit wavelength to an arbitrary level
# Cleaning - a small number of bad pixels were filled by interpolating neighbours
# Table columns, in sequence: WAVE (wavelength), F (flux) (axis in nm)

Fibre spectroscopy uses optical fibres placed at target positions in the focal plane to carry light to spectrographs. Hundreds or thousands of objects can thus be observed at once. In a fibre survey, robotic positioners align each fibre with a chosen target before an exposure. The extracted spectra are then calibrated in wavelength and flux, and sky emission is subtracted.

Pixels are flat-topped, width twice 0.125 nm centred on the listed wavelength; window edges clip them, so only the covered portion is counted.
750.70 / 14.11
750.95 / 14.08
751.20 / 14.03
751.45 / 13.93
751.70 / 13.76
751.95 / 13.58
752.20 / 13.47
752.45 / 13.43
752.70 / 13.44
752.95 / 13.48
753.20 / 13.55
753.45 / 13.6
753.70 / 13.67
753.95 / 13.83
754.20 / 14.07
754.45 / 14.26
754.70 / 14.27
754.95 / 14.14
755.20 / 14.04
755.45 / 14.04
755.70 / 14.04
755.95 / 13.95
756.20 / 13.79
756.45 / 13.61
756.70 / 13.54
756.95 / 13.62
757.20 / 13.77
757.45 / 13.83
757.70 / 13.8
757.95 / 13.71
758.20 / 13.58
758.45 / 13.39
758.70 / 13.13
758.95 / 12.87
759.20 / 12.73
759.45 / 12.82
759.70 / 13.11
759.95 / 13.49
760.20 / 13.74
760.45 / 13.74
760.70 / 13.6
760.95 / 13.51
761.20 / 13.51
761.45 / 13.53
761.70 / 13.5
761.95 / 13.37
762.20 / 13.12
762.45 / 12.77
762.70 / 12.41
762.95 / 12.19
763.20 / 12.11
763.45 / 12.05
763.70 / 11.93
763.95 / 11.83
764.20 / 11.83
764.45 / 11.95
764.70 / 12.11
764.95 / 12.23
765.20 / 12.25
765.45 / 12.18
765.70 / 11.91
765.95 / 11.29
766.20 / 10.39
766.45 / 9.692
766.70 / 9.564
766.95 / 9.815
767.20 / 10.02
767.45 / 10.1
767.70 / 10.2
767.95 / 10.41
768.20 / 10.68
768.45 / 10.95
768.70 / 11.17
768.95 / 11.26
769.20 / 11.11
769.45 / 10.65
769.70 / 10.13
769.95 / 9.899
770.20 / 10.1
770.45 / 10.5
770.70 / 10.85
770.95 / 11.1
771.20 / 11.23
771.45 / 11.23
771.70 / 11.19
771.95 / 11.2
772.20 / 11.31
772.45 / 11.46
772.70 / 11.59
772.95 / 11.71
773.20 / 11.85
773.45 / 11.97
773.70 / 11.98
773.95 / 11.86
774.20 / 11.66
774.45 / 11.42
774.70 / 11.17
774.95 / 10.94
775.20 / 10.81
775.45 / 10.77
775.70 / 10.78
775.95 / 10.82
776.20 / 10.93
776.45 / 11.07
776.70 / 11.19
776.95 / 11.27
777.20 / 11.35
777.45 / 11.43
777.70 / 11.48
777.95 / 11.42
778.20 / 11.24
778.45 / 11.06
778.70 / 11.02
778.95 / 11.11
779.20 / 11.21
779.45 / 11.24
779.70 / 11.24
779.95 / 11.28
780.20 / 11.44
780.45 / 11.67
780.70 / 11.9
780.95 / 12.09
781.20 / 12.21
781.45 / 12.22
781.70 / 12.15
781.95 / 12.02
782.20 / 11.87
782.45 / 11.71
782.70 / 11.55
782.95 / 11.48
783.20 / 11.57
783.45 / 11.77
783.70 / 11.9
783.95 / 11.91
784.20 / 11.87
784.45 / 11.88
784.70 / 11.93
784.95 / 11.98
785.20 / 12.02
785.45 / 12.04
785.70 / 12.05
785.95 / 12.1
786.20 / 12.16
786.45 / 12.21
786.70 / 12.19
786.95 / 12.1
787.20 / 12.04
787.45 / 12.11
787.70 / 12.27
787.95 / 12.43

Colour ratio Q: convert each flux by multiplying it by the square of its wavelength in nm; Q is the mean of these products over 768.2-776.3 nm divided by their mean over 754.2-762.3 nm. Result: 0.8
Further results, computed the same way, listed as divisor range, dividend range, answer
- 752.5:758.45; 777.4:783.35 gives 0.89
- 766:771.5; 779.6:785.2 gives 1.16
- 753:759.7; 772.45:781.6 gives 0.88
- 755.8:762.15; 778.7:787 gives 0.93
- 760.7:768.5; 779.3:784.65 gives 1.05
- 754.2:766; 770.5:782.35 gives 0.91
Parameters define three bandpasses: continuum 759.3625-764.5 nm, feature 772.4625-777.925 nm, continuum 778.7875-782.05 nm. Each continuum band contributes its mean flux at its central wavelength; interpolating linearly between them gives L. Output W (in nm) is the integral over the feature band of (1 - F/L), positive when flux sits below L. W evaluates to 0.30 nm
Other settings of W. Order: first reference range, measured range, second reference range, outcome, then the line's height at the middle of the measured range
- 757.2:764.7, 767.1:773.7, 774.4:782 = 0.62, 12.1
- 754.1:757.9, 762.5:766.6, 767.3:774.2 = 0.16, 12.2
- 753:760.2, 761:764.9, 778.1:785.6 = 0.18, 13.2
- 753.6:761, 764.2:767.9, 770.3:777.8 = 0.42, 12.4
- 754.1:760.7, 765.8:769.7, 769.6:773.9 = 0.45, 11.9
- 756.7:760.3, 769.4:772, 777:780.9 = 0.31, 12.2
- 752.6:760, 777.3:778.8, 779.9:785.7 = 0.11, 12.2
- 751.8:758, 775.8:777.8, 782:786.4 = 0.19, 12.4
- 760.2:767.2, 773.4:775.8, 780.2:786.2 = 0.14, 12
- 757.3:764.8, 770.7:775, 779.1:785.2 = 0.29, 12.3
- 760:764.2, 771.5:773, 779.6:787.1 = 0.12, 12.4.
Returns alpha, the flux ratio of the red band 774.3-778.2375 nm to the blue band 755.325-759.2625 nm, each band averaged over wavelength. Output 0.82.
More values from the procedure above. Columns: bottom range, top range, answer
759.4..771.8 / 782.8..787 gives 1.02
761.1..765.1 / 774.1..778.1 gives 0.89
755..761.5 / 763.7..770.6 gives 0.80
